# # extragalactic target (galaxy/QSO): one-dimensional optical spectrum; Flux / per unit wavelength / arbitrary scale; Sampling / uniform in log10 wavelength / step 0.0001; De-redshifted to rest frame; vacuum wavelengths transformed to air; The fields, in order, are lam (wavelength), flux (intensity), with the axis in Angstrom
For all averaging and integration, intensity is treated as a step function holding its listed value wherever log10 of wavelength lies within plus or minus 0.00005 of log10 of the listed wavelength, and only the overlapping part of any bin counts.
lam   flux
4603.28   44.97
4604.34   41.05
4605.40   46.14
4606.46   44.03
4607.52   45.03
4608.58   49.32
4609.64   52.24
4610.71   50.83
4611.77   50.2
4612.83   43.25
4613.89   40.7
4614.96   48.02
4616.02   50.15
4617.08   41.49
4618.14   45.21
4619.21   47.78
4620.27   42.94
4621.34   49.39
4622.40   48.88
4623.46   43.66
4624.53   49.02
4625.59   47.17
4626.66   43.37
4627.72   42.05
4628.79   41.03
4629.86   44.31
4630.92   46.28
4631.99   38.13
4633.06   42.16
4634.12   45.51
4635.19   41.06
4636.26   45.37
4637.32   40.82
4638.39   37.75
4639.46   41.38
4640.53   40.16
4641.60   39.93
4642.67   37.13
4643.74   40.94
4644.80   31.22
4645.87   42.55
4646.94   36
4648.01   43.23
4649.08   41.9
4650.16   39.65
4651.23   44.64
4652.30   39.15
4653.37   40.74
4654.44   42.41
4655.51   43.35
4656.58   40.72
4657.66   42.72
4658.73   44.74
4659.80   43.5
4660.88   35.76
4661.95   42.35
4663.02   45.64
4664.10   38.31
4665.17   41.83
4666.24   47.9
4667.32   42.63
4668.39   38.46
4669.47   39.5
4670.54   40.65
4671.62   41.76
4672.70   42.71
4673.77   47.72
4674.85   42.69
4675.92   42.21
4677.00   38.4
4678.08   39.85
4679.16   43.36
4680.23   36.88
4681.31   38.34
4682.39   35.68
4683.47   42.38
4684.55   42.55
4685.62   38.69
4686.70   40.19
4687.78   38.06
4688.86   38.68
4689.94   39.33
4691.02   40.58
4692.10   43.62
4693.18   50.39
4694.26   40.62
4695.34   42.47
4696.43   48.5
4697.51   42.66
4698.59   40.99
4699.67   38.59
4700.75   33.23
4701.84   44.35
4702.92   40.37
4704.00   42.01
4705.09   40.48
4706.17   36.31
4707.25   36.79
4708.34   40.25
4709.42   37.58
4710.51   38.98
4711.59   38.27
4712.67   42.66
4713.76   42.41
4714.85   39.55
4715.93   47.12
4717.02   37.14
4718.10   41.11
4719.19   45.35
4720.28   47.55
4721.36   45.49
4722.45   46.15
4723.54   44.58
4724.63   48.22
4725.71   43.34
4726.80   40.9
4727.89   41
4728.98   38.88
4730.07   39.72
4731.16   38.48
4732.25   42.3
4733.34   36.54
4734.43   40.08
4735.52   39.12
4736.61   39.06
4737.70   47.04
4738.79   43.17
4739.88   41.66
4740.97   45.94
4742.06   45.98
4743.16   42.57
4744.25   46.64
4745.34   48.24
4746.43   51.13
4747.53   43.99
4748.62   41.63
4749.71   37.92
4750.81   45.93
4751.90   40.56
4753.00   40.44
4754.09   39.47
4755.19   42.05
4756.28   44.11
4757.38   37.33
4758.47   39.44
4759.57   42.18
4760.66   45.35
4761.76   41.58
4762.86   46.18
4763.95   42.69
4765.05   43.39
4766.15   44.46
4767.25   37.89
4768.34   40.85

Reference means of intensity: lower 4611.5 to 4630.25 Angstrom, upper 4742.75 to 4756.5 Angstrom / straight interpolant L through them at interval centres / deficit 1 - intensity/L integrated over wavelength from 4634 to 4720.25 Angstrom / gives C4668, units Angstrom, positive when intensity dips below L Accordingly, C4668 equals 6.80 Angstrom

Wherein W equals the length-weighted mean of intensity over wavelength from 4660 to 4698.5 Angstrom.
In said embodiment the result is 41.5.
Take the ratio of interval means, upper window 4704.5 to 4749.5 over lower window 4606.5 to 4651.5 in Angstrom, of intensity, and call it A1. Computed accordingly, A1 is 0.97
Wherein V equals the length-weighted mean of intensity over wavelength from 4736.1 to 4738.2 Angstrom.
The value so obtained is 43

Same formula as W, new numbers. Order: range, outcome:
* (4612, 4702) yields 42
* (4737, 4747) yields 45.7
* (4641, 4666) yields 40.9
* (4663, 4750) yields 41.8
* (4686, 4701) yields 41.4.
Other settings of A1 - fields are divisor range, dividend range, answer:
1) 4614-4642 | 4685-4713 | 0.92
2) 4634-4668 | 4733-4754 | 1.04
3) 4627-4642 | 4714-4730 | 1.03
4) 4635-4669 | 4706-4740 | 1.01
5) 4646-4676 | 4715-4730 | 1.04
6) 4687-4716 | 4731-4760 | 1.04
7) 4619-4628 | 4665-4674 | 0.92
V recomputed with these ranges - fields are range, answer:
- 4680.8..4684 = 38.7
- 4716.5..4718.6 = 39.2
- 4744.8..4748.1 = 47.7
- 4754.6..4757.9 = 41.1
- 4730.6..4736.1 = 39.3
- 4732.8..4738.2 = 40.3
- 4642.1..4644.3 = 39.1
